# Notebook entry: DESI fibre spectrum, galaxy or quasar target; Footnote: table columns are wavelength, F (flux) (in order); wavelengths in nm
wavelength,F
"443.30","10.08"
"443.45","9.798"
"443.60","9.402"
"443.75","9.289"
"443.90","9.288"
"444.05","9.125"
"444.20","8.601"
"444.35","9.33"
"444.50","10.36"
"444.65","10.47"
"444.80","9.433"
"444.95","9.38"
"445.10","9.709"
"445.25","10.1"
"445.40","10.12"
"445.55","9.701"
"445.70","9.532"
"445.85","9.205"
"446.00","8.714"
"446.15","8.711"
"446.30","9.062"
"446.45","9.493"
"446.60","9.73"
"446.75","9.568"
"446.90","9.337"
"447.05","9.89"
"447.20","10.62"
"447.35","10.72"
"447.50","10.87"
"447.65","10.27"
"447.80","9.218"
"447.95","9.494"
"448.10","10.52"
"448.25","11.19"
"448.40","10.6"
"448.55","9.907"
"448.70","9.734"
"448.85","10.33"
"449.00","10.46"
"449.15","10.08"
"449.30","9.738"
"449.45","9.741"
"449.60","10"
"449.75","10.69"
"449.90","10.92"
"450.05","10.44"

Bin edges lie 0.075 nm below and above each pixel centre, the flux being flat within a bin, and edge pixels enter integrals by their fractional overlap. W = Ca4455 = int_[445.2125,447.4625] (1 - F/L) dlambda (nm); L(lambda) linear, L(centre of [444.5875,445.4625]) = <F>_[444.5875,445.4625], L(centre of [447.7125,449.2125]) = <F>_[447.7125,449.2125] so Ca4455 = 0.07 nm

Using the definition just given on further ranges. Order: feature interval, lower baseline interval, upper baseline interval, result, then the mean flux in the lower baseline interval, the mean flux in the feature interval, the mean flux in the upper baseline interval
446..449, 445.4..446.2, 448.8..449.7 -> -0.08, 9.28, 9.94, 10.1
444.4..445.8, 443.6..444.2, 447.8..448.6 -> -0.06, 9.18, 9.85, 10.3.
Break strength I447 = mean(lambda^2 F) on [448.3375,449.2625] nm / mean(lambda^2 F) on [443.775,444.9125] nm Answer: 1.09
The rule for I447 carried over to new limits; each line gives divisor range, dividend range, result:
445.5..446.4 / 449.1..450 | 1.13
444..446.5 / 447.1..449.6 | 1.09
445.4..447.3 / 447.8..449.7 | 1.08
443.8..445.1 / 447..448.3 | 1.10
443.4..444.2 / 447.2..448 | 1.11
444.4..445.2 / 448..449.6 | 1.05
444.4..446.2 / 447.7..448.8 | 1.06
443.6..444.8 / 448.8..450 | 1.11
